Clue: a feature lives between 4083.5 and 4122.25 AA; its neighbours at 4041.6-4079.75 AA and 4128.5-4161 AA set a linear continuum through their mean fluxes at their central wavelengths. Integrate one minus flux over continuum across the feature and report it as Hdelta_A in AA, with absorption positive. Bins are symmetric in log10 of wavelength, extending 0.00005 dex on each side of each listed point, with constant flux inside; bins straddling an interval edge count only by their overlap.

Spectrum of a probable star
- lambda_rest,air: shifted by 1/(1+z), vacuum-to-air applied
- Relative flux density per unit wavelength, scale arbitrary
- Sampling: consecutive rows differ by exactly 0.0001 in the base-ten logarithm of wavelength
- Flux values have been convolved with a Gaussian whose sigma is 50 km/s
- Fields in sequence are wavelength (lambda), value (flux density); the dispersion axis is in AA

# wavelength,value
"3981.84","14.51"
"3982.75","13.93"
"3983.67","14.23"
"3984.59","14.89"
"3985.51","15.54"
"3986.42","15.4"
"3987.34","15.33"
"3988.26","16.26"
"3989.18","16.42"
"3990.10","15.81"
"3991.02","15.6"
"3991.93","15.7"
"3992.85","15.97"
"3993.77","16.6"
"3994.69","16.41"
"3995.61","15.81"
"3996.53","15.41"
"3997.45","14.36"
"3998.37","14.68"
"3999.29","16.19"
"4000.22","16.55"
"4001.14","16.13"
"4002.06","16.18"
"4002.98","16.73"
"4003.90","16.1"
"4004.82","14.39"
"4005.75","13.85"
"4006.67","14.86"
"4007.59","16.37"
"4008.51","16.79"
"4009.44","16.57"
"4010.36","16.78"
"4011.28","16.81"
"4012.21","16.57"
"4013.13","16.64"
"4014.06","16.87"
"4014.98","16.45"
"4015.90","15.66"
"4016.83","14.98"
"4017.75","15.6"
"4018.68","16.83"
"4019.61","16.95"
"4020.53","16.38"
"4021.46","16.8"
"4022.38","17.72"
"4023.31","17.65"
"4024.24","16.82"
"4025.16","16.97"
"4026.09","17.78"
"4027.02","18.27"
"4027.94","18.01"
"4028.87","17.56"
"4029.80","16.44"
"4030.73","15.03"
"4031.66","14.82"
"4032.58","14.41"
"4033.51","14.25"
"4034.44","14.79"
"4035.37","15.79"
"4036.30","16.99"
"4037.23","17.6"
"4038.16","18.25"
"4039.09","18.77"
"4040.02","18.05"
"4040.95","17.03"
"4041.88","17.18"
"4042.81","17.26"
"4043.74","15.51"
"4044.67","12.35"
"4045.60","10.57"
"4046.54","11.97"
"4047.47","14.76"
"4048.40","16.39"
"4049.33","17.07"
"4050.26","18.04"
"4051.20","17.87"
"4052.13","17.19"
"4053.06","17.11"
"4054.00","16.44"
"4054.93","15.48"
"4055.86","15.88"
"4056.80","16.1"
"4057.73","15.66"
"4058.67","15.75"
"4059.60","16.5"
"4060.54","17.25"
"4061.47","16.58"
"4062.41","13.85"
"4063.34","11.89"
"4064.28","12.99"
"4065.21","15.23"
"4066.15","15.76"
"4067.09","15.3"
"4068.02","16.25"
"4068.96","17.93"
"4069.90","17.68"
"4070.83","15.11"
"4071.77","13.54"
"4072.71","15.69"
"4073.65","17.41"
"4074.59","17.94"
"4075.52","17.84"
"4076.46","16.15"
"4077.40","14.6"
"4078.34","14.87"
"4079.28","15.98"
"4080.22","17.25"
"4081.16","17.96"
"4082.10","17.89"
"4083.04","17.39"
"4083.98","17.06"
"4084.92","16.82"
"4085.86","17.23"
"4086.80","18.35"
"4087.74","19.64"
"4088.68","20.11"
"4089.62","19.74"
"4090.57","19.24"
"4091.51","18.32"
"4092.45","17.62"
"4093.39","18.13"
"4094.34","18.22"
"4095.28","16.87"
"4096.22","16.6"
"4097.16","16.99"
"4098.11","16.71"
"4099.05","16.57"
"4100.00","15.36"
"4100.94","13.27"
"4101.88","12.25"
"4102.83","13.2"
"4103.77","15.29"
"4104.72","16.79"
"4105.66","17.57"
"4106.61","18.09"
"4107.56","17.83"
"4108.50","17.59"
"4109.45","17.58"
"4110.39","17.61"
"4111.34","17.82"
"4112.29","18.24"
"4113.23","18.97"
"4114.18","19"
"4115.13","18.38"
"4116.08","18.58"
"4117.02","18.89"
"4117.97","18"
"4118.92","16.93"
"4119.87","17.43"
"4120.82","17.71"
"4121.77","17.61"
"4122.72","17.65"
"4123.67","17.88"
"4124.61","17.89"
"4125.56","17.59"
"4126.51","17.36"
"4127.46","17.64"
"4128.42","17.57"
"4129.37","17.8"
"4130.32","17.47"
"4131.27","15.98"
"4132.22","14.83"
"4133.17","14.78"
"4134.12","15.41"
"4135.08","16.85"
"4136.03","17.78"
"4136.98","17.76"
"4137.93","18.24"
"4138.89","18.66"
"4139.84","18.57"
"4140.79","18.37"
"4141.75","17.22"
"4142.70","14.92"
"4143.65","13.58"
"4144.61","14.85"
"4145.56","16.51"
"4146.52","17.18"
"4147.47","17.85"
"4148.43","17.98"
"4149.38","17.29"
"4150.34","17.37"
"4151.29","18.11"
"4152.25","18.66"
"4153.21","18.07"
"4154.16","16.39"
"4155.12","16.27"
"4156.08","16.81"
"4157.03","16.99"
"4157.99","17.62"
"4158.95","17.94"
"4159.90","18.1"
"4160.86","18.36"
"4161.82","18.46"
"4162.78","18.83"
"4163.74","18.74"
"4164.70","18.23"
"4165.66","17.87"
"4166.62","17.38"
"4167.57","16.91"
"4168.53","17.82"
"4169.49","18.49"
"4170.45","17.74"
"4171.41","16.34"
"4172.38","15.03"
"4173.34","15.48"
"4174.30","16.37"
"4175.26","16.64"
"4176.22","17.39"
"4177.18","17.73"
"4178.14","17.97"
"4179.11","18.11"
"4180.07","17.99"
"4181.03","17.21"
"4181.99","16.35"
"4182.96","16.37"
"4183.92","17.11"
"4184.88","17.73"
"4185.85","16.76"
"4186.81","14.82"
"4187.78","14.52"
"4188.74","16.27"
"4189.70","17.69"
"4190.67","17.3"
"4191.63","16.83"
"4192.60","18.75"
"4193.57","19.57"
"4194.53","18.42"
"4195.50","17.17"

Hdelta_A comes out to -2.4 AA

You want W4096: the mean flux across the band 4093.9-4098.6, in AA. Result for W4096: 17.1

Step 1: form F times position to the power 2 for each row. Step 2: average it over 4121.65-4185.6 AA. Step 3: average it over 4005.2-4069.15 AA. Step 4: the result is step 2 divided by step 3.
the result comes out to 1.13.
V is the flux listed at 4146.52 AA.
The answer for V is 17.18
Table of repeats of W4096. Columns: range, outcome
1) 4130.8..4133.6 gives 15.2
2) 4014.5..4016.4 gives 16.1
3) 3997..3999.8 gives 15.1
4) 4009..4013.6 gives 16.7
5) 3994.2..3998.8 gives 15.3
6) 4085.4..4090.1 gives 19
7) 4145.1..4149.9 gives 17.3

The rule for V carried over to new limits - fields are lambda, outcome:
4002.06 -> 16.18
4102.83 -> 13.2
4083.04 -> 17.39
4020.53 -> 16.38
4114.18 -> 19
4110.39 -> 17.61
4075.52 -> 17.84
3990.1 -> 15.81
